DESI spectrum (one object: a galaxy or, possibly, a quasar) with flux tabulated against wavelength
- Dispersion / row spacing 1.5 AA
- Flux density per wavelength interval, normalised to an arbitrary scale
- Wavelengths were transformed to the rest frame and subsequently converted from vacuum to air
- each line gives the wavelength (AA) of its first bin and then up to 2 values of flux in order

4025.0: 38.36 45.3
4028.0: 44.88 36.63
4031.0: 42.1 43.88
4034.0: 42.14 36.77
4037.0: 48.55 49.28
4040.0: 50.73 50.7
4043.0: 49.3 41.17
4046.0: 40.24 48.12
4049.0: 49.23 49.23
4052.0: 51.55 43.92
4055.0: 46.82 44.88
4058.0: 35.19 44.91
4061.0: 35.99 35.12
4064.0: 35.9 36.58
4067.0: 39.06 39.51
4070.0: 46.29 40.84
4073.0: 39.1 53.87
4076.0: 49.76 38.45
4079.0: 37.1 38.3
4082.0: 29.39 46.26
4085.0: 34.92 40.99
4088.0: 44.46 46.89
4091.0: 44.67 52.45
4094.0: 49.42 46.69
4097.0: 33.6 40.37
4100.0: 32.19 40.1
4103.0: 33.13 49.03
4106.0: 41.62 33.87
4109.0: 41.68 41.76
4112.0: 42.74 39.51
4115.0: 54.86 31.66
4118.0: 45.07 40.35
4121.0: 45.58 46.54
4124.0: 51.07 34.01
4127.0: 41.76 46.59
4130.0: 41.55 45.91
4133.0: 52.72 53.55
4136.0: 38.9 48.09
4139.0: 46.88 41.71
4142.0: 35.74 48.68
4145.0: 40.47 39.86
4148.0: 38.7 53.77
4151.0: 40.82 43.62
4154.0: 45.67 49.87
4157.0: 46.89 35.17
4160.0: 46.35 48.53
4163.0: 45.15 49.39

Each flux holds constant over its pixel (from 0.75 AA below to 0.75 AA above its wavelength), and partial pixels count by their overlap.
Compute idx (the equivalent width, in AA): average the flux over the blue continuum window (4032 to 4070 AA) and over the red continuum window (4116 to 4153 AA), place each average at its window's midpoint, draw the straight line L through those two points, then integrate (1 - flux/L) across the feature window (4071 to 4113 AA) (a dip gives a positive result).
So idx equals 2.1 AA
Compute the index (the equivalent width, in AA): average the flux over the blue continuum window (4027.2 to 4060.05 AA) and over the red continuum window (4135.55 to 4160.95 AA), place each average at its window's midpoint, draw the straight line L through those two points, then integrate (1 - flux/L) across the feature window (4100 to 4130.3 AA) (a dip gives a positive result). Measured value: 1.5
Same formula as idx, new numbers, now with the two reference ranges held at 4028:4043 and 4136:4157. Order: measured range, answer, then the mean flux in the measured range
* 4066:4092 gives 1.6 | 41.8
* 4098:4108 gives 1.3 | 38.7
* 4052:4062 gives 0.5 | 42.5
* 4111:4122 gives 0.3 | 42.9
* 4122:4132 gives 0.1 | 43.8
